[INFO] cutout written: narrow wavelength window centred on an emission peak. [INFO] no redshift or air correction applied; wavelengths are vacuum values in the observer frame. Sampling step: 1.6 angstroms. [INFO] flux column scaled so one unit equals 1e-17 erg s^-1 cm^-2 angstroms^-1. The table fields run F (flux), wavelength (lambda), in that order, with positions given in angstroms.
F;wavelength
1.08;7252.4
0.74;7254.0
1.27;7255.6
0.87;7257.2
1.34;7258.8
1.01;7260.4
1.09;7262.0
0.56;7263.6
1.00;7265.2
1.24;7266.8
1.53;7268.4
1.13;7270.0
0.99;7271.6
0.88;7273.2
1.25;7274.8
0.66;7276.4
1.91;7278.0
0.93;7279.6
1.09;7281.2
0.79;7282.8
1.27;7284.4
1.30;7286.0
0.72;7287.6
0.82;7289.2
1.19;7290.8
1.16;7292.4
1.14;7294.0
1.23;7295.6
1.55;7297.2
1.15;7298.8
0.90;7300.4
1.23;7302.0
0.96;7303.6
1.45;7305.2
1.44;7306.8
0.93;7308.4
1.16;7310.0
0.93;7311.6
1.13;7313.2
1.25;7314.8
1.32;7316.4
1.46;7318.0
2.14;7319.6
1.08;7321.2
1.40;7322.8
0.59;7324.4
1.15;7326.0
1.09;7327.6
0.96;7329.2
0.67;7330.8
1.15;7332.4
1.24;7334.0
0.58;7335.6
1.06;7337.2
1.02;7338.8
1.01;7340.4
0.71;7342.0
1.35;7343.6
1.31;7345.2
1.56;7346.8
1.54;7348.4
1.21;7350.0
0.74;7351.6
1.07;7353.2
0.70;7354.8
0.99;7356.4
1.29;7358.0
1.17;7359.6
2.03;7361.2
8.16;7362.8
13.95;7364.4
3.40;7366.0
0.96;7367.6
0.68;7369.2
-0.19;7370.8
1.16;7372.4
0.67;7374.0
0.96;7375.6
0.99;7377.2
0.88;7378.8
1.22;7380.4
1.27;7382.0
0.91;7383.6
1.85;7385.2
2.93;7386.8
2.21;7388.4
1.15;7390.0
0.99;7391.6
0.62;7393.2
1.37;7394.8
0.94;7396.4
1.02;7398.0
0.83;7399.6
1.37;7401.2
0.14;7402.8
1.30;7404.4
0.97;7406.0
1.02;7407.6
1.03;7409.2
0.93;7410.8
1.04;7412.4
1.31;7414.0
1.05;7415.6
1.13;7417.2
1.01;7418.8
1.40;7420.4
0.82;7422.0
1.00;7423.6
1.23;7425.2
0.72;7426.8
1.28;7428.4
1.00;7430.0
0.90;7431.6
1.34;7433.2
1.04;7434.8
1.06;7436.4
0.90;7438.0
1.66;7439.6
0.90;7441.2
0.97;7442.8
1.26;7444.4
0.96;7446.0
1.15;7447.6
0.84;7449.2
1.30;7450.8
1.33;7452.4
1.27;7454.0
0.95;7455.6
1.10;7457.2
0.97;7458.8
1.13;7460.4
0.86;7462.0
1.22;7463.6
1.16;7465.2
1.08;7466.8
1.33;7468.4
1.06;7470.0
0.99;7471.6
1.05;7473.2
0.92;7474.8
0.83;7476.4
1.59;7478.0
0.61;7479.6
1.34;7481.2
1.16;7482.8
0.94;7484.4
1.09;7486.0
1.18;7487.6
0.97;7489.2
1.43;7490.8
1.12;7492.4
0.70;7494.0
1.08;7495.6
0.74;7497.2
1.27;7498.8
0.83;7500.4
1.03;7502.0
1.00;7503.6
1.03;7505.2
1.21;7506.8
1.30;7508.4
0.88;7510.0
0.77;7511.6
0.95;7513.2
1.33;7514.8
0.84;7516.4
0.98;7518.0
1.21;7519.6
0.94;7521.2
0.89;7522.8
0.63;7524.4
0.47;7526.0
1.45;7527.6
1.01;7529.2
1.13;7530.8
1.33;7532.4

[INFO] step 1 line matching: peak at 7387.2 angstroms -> [N II] 6583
